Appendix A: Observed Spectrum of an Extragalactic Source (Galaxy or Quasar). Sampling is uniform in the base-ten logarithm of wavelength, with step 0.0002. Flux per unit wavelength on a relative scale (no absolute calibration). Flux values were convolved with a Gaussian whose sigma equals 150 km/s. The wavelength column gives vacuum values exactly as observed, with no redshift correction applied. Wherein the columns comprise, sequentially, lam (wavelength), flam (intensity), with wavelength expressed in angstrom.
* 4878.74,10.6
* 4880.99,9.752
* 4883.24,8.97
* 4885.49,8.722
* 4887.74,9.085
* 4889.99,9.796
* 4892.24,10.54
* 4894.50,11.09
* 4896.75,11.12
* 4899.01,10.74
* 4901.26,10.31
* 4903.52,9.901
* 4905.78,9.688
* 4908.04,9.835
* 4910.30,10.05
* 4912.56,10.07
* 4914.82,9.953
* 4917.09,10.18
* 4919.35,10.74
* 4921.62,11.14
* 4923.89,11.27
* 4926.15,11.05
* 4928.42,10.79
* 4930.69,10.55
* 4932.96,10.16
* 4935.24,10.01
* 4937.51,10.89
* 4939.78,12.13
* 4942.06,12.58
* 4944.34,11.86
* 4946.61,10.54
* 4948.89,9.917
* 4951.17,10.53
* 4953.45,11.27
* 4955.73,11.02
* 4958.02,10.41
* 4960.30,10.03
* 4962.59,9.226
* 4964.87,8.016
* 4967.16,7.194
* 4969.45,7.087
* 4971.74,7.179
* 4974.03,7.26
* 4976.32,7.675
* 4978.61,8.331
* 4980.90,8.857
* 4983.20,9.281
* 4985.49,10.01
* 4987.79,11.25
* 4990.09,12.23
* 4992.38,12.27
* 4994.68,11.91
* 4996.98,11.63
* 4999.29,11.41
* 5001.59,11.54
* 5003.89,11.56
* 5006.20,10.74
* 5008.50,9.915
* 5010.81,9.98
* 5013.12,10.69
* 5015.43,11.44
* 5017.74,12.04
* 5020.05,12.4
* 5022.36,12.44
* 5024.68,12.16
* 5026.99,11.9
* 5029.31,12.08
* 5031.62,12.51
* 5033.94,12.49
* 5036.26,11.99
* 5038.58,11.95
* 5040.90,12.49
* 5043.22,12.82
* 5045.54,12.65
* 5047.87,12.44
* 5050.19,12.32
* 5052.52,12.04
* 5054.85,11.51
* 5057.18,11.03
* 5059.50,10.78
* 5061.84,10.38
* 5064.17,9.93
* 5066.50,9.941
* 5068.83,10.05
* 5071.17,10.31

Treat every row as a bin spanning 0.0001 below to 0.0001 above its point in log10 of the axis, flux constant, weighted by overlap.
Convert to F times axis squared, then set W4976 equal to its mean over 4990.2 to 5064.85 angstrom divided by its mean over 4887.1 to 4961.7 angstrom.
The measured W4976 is 1.15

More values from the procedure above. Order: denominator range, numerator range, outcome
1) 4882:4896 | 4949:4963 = 1.10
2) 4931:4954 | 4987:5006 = 1.09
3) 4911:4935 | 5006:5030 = 1.13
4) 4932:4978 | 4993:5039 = 1.23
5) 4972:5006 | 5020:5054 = 1.22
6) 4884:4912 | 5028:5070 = 1.23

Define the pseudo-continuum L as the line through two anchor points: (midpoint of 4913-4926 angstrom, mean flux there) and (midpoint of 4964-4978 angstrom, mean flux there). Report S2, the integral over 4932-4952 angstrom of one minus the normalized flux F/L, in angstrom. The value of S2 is -3.77 angstrom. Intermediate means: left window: 10.7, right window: 7.42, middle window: 11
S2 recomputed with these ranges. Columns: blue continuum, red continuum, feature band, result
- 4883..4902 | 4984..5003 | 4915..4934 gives -0.3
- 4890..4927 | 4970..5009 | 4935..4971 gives 0.5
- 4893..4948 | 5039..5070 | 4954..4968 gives 1.9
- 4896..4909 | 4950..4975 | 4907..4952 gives -4.8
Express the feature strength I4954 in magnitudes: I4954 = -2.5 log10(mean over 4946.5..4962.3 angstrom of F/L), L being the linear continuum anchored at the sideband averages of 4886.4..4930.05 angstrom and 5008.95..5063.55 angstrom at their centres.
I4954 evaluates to 0.04 mag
